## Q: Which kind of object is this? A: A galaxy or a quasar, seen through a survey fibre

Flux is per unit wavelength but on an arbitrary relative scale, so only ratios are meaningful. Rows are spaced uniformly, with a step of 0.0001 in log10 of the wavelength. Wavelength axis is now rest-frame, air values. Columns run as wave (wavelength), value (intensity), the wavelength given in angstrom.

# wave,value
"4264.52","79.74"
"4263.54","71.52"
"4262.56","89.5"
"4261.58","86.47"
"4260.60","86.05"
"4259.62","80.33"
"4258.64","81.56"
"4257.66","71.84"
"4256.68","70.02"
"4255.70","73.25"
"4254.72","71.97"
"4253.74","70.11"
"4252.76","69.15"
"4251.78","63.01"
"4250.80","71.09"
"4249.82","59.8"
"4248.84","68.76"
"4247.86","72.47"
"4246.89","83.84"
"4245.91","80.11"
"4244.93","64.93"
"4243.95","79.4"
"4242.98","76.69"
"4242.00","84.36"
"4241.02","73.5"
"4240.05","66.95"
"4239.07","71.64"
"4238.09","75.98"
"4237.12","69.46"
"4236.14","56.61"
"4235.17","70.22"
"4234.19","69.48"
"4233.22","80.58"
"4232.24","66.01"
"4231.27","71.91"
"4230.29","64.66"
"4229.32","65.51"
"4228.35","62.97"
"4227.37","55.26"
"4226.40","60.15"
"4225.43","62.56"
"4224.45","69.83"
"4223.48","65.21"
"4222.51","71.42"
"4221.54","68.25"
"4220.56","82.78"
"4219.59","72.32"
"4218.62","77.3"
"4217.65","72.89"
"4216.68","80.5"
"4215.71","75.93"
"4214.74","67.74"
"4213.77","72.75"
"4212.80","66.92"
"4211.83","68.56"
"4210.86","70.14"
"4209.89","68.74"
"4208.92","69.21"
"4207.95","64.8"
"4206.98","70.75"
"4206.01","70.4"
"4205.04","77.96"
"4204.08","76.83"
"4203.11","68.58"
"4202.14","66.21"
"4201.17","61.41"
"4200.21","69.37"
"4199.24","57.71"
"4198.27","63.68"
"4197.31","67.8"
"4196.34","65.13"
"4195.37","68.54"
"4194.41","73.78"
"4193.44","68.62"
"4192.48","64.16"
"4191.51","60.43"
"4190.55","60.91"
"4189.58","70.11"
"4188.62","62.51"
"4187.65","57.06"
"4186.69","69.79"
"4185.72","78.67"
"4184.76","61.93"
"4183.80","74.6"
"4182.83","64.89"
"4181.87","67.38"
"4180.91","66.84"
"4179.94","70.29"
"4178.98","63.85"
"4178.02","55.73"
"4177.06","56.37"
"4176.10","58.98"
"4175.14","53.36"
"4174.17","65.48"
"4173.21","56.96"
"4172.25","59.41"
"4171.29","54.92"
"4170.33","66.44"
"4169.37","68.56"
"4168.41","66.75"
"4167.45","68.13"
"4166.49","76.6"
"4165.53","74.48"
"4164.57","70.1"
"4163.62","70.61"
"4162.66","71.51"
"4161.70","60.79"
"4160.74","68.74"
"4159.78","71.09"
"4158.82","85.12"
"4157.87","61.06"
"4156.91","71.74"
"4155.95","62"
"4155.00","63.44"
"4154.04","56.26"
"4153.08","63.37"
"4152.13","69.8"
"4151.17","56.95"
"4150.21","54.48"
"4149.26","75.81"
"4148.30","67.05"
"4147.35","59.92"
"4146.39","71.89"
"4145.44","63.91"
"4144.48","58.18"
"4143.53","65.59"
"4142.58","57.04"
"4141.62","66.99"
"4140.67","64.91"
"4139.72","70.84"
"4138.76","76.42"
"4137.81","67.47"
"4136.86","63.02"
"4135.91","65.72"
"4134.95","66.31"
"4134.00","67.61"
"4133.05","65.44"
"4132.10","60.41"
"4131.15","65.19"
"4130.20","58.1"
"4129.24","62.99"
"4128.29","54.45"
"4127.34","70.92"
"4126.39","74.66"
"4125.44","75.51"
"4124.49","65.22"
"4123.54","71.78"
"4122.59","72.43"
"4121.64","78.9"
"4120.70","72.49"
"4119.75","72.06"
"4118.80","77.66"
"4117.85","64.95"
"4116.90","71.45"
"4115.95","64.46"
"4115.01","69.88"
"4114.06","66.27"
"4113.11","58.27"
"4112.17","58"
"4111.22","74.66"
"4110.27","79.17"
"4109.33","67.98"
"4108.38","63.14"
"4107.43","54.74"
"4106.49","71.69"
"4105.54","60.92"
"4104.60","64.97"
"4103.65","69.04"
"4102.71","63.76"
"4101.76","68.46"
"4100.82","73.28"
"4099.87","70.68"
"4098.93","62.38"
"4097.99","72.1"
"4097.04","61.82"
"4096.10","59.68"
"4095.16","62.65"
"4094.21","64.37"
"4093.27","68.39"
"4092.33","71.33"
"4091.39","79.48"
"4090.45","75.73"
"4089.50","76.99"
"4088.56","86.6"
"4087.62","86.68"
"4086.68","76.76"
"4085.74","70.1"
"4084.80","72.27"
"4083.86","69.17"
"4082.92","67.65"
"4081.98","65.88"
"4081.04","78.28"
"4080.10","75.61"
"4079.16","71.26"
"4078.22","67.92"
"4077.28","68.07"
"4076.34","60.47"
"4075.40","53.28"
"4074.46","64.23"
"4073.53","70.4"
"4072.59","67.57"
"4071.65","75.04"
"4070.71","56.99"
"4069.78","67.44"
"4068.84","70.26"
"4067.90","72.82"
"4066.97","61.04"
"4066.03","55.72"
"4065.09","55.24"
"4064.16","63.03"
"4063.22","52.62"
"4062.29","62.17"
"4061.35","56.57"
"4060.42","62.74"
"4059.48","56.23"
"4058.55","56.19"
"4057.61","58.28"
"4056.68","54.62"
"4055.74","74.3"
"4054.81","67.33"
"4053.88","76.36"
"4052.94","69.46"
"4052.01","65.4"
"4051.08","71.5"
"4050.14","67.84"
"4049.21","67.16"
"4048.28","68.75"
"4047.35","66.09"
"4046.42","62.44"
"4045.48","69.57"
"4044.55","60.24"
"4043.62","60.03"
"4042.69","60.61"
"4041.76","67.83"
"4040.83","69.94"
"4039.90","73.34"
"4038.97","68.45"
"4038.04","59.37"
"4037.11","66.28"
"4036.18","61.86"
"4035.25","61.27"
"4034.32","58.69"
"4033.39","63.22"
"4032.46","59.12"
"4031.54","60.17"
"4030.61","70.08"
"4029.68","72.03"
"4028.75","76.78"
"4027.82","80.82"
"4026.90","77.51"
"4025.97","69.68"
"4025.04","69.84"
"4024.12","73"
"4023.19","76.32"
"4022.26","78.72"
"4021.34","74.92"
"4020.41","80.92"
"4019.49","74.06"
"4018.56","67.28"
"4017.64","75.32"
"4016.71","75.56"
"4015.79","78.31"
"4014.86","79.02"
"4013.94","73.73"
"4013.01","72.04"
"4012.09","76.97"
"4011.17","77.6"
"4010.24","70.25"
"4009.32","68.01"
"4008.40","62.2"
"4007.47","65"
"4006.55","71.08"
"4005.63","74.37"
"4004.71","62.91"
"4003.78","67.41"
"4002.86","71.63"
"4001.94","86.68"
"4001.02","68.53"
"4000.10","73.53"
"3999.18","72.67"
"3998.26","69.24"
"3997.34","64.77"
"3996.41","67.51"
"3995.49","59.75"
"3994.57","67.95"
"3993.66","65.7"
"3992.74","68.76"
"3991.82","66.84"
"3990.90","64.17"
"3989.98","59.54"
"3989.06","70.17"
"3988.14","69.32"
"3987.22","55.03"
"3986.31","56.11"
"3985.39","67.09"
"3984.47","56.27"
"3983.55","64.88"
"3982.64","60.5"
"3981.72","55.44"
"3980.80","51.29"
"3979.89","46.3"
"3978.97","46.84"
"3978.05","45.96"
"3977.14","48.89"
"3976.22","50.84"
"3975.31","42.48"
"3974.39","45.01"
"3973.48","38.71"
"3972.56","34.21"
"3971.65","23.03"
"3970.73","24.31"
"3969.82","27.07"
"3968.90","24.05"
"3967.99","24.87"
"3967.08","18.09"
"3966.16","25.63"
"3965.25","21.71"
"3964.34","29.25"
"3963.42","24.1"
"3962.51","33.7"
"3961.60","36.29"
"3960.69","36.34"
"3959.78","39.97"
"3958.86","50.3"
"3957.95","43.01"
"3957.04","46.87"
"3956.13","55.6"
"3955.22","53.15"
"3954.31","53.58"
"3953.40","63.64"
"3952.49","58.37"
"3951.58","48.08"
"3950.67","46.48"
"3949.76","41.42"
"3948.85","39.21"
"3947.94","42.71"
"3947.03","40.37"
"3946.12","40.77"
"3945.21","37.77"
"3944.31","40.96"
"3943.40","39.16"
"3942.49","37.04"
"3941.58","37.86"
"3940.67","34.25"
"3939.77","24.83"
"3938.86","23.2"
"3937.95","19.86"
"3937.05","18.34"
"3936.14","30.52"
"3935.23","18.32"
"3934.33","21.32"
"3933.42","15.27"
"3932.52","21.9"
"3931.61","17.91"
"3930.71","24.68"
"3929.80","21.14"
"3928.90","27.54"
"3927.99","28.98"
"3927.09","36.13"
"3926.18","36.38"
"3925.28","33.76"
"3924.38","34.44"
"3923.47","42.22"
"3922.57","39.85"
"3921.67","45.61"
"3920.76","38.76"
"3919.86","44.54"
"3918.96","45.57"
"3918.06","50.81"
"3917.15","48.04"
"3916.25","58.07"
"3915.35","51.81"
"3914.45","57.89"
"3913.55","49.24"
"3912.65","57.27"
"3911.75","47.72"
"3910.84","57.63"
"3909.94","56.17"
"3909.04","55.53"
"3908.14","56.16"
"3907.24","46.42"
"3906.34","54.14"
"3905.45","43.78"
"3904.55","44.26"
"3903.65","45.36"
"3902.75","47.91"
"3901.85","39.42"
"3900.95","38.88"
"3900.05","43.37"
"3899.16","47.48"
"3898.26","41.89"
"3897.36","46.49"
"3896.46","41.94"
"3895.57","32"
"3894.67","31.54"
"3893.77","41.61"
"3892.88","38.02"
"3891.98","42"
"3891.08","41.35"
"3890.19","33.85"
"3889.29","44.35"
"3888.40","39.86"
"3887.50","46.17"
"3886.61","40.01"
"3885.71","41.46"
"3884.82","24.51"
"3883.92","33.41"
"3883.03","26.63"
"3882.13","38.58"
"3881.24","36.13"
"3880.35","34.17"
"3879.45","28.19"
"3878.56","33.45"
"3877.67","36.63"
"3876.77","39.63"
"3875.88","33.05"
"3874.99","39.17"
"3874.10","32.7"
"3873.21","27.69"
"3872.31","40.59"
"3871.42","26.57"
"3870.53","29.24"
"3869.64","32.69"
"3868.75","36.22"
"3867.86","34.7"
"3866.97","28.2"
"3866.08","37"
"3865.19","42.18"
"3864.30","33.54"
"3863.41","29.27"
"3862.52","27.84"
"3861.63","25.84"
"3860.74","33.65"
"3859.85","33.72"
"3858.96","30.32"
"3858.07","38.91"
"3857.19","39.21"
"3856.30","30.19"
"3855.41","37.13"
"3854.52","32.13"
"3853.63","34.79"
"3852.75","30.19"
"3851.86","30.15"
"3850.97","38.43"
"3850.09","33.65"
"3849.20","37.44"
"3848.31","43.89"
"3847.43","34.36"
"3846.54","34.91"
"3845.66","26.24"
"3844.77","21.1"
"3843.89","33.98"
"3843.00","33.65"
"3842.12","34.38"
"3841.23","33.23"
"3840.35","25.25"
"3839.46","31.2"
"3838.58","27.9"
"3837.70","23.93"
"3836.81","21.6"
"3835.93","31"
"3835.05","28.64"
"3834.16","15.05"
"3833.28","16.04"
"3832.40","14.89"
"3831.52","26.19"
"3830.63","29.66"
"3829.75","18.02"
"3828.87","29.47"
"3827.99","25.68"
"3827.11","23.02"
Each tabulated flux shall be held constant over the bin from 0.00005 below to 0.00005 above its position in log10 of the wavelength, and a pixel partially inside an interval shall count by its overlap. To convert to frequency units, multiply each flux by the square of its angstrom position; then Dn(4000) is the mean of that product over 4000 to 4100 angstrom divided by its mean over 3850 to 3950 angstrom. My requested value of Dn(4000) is 1.98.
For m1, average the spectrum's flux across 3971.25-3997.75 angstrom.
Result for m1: 55.7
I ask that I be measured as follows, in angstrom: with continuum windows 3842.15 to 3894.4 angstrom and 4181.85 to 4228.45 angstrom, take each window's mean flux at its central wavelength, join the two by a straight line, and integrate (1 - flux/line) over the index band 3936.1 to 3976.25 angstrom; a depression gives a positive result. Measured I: 5.9 angstrom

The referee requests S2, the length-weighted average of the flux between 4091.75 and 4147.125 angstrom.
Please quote 66.9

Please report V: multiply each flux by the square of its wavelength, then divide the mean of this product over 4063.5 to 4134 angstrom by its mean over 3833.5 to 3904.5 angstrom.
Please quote 2.20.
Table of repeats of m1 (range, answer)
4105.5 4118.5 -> 66.4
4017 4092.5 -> 68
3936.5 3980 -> 37.9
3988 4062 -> 68.5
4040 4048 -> 65.1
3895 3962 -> 41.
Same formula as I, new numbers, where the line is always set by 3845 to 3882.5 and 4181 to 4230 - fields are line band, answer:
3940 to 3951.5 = 0.6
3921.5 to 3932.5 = 2.3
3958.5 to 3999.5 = -2.2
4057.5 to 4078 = -3.0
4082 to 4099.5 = -4.5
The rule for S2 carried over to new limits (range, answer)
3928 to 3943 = 24.8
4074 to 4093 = 71.8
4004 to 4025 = 72.9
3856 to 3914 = 38.9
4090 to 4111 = 67.6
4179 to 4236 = 68.4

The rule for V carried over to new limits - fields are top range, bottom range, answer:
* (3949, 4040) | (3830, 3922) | 1.67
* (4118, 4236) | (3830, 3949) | 2.17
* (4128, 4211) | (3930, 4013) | 1.51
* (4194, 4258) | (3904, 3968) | 2.05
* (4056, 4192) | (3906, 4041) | 1.36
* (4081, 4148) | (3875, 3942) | 1.97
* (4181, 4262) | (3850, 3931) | 2.12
